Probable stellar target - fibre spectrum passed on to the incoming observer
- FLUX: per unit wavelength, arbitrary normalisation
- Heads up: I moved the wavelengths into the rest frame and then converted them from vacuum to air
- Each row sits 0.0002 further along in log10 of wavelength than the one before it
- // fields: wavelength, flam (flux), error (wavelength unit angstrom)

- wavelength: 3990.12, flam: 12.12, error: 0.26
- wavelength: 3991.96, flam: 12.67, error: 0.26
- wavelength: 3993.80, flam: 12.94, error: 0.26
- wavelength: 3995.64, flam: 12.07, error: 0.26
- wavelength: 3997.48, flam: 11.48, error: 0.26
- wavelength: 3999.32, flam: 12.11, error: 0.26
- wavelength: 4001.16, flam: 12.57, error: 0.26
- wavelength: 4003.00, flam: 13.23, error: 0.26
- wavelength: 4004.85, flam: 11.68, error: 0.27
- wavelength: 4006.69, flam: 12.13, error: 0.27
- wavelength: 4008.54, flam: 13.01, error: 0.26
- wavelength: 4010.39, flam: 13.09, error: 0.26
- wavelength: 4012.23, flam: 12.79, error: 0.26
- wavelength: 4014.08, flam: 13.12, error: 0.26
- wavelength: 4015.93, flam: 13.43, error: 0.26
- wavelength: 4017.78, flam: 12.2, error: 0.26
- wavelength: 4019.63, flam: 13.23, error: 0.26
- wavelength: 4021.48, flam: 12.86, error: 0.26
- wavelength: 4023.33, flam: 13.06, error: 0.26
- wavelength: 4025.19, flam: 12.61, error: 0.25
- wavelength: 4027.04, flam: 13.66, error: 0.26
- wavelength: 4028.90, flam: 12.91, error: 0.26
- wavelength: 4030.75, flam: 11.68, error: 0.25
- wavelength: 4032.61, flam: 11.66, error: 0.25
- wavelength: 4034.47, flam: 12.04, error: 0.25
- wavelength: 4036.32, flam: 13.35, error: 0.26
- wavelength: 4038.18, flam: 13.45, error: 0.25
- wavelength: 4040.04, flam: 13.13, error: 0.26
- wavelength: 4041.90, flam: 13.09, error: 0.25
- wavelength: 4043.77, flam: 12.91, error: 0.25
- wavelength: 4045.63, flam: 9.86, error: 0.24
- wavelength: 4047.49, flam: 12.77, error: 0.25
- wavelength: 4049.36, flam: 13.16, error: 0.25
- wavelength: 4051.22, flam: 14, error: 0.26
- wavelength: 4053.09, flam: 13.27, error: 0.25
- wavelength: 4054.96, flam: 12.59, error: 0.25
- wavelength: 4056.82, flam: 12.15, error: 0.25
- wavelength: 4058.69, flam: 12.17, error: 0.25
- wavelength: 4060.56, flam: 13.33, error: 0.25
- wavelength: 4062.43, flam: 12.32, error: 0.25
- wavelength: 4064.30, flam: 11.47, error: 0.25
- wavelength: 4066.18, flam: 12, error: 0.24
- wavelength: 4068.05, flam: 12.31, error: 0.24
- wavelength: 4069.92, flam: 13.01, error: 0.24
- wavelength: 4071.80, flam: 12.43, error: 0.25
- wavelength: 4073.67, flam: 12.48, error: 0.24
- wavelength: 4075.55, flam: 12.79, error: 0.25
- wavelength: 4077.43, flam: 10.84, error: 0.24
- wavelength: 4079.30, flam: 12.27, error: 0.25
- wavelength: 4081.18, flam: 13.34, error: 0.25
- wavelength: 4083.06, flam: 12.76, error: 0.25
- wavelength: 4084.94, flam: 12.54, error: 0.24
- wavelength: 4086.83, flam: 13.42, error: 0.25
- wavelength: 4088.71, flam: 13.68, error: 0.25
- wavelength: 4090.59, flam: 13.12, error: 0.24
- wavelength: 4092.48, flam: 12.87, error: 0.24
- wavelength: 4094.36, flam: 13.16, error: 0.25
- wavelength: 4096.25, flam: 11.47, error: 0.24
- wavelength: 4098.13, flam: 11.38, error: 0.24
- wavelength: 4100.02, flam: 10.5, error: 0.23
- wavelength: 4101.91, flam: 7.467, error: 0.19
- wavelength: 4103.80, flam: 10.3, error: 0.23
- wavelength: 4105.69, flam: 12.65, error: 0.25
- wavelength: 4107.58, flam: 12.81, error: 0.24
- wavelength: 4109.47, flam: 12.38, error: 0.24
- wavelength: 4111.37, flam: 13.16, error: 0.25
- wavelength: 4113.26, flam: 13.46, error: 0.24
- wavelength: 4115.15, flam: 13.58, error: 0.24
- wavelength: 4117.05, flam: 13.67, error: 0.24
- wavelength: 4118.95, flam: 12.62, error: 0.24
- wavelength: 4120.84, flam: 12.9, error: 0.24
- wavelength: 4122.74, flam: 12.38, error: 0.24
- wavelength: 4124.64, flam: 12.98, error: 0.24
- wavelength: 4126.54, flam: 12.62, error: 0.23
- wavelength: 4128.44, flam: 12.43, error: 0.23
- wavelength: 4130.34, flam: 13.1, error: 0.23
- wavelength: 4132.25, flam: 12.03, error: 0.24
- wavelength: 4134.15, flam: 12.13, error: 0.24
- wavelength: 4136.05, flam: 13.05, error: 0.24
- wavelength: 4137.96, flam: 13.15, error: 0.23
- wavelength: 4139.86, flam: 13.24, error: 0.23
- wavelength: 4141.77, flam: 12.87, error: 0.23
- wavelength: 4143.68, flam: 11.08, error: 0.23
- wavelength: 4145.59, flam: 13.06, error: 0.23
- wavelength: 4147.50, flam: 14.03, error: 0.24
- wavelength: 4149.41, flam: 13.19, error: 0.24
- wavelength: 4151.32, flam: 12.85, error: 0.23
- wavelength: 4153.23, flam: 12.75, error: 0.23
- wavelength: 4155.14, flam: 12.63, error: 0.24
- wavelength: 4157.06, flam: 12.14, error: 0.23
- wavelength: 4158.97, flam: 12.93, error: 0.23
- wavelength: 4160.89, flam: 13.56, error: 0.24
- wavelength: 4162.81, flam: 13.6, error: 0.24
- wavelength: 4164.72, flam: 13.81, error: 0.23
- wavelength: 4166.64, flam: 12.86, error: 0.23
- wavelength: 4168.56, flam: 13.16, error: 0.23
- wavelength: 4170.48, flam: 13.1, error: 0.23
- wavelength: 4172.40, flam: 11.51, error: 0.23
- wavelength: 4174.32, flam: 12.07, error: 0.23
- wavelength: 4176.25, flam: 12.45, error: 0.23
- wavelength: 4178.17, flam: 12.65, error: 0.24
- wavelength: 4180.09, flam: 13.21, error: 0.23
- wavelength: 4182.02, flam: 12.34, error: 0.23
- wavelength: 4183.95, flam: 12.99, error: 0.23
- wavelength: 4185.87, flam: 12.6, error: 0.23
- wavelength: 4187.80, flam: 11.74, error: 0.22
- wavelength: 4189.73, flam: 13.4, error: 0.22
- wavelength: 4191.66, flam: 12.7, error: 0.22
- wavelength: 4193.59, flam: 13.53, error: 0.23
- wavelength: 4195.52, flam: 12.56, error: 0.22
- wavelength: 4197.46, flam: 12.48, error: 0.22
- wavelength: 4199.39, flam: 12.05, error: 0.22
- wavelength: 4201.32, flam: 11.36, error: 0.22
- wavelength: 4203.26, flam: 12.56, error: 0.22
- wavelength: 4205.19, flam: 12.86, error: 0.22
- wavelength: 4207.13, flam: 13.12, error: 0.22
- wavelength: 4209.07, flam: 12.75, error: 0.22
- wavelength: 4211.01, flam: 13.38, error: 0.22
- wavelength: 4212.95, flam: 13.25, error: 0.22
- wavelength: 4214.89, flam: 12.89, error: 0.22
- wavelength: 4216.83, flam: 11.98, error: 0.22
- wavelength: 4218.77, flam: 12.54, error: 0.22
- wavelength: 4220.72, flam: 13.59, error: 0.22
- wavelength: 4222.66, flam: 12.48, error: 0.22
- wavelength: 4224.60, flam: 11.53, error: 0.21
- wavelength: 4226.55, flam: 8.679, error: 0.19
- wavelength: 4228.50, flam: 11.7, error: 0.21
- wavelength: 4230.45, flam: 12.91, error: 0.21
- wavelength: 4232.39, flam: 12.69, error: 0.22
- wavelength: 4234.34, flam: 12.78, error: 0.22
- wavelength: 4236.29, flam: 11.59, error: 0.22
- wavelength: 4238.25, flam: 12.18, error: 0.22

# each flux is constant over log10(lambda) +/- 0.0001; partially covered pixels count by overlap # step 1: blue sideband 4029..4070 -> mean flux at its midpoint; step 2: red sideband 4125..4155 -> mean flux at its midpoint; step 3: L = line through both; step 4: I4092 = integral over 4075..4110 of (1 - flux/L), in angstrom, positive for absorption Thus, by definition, 1.6 angstrom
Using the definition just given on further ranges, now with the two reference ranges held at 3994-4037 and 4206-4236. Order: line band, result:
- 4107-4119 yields -0.6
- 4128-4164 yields -1.1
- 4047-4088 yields -0.2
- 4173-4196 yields -0.4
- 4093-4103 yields 1.3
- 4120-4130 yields -0.1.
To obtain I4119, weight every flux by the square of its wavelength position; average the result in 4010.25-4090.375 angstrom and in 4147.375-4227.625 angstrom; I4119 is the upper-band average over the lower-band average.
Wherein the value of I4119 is 1.07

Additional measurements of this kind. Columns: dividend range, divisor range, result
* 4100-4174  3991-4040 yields 1.06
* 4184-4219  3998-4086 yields 1.09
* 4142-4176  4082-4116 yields 1.08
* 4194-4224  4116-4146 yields 1.03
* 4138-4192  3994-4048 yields 1.09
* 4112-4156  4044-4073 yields 1.07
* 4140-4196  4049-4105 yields 1.09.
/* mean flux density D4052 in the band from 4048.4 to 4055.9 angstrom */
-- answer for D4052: 13.3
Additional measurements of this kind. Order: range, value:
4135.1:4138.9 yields 13.1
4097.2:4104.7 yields 9.9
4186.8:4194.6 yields 12.8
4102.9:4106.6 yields 11.5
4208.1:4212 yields 13.1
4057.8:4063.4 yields 12.6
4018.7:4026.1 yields 12.9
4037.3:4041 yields 13.3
